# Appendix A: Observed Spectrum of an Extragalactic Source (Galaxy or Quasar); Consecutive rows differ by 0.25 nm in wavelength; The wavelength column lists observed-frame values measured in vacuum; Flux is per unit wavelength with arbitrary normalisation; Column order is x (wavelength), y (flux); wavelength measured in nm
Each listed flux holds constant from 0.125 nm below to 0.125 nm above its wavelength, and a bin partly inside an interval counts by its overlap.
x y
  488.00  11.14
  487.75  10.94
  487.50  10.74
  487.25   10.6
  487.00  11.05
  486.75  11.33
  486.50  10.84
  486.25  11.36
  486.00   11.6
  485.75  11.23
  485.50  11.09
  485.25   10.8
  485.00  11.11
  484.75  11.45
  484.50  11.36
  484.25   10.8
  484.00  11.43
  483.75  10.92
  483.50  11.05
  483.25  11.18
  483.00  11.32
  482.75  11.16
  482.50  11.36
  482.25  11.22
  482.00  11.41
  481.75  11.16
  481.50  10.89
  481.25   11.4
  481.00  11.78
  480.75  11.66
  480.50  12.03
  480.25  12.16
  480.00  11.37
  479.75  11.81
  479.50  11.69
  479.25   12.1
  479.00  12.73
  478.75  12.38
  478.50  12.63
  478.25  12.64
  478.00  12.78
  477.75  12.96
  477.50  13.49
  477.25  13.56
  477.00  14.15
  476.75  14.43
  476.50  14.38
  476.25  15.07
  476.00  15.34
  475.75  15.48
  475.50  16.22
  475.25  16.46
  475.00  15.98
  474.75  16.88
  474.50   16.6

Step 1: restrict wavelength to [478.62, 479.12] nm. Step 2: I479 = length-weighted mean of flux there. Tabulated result 12.6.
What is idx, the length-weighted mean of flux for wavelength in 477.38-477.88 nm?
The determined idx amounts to 13.2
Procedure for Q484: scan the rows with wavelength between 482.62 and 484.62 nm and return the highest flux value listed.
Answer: 11.43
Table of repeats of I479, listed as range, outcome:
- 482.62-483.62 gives 11.2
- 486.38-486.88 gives 11.1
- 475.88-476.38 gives 15.2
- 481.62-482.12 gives 11.3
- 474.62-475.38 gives 16.4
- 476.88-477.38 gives 13.8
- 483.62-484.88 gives 11.2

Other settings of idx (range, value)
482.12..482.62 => 11.3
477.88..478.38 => 12.7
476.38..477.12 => 14.3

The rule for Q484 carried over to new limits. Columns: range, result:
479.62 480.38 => 12.16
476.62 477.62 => 14.43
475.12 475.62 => 16.46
